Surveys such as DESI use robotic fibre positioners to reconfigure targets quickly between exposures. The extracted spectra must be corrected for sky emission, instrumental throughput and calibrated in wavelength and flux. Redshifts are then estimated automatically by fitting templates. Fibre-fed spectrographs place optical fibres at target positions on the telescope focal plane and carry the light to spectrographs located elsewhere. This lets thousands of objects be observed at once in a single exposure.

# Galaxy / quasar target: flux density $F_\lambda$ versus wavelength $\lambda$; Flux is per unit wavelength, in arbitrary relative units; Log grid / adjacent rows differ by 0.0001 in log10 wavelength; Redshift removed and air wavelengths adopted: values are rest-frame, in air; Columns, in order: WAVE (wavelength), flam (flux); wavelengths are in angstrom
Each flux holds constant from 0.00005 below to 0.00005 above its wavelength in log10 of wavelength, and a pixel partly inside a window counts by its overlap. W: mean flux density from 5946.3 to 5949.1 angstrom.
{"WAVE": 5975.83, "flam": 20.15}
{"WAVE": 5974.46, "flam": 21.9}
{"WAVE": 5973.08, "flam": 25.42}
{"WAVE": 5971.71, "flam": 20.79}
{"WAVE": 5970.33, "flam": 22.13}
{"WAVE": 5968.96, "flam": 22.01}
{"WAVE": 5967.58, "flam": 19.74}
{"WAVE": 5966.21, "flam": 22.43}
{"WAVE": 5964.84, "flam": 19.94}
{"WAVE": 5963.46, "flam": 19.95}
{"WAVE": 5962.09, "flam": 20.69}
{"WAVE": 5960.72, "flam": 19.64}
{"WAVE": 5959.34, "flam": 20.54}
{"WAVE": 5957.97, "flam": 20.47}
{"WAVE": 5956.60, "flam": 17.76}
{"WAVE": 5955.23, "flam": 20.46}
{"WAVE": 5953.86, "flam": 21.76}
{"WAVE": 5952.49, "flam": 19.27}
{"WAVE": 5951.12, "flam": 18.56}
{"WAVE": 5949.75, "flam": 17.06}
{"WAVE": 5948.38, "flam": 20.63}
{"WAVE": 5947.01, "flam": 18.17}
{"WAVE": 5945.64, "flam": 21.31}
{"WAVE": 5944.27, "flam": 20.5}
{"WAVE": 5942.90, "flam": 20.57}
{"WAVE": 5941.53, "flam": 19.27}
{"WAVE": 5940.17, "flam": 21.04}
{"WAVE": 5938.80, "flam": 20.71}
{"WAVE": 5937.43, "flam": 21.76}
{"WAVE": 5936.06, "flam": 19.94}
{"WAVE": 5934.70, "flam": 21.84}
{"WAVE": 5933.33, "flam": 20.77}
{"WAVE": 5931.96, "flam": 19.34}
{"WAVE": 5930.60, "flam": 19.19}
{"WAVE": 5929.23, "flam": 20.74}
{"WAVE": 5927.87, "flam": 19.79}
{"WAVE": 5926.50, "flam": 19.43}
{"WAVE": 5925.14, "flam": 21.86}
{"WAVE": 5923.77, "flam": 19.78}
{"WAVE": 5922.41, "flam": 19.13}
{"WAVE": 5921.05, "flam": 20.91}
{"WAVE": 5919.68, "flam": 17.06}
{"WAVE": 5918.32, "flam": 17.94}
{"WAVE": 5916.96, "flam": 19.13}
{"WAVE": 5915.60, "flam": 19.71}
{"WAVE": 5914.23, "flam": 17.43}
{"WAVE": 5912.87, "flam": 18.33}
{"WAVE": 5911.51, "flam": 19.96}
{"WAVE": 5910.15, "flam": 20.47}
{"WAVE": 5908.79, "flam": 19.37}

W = 19.4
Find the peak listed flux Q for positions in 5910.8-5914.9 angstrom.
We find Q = 19.96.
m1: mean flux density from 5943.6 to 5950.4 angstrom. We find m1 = 19.5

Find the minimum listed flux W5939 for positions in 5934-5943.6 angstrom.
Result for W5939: 19.27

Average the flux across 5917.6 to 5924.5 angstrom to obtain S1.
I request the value 19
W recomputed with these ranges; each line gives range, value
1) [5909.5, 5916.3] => 19.2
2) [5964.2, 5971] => 21.3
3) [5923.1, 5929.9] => 20.3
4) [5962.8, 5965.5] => 19.9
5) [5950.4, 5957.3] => 19.6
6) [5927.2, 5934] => 20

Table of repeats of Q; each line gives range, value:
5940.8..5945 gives 20.57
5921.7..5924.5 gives 19.78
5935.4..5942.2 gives 21.76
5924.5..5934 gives 21.86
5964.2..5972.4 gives 22.43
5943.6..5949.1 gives 21.31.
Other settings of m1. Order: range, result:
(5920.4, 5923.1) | 20.1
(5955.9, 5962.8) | 19.8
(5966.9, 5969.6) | 20.8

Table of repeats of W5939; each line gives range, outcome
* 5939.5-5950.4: 17.06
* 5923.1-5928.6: 19.43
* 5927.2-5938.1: 19.19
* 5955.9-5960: 17.76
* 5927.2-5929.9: 19.79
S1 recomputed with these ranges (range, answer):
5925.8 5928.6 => 19.7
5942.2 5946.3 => 20.8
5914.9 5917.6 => 19.4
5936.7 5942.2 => 20.7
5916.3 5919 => 18.6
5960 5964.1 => 20.1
